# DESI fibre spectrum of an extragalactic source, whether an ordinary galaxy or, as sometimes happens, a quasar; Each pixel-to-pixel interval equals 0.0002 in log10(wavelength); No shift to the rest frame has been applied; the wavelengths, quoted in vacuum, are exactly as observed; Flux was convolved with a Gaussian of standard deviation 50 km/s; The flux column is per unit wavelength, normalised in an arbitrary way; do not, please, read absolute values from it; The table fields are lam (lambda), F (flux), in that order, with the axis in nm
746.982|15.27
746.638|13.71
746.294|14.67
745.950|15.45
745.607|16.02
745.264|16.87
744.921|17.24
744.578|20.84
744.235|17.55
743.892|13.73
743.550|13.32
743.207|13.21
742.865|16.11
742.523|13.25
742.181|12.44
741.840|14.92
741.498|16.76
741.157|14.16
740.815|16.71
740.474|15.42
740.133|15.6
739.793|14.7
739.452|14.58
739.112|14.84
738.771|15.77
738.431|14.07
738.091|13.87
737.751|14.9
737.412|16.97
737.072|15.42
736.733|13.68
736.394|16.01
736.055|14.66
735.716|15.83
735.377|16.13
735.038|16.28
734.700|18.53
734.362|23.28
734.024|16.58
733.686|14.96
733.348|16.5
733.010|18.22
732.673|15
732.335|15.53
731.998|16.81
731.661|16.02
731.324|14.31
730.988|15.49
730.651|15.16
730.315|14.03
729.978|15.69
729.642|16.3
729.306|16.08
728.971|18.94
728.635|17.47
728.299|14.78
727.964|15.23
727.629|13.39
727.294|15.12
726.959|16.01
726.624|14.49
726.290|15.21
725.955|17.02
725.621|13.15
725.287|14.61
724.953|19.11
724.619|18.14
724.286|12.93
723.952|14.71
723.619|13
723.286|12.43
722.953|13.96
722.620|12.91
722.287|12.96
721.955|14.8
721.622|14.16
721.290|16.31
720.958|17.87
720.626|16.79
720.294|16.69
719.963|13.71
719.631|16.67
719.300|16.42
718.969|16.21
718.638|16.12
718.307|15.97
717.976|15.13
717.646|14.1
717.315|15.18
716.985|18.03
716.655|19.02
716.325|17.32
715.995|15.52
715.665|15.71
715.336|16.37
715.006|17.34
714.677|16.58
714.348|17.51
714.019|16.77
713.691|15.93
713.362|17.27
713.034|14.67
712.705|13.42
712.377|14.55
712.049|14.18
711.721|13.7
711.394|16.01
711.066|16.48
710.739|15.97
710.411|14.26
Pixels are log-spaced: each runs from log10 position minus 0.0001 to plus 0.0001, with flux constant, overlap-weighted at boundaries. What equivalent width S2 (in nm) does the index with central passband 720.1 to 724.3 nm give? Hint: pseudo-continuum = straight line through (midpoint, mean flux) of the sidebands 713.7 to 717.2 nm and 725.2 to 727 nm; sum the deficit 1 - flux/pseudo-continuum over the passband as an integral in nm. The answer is 0.299 nm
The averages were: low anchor 16.9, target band 14.6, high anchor 15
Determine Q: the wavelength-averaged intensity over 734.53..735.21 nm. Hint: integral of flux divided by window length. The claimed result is 17.4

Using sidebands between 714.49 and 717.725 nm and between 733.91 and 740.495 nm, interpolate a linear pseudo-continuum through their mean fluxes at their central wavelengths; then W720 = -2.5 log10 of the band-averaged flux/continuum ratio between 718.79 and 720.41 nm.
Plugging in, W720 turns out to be 0.04 mag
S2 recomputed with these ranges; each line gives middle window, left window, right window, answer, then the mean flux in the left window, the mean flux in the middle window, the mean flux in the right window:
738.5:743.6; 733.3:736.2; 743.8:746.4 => 0.608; 17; 14.8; 16.7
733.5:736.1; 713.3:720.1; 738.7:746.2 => -0.241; 16.3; 17.1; 15.4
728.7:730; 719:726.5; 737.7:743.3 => -0.163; 15.2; 16.9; 14.8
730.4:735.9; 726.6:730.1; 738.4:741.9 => -0.316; 15.8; 16.5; 15.3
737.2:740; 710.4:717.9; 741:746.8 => 0.081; 15.9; 15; 15.3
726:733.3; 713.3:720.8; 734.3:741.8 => 0.111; 16.4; 15.7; 15.7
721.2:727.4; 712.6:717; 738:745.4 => 0.505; 16.5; 14.8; 15.3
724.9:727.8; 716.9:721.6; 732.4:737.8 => 0.179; 16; 15.2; 16.4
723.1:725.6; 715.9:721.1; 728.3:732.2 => 0.195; 16.3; 14.9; 16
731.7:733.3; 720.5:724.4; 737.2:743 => -0.177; 14.4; 16.4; 15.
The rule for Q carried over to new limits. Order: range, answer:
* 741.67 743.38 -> 14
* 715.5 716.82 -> 16.9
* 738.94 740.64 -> 15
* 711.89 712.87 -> 14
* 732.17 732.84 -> 15.2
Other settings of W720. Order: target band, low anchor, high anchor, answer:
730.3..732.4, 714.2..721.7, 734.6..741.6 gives 0.02 mag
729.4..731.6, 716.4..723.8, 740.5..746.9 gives 0.01 mag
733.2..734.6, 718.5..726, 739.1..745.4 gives -0.17 mag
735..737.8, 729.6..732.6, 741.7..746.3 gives -0.01 mag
